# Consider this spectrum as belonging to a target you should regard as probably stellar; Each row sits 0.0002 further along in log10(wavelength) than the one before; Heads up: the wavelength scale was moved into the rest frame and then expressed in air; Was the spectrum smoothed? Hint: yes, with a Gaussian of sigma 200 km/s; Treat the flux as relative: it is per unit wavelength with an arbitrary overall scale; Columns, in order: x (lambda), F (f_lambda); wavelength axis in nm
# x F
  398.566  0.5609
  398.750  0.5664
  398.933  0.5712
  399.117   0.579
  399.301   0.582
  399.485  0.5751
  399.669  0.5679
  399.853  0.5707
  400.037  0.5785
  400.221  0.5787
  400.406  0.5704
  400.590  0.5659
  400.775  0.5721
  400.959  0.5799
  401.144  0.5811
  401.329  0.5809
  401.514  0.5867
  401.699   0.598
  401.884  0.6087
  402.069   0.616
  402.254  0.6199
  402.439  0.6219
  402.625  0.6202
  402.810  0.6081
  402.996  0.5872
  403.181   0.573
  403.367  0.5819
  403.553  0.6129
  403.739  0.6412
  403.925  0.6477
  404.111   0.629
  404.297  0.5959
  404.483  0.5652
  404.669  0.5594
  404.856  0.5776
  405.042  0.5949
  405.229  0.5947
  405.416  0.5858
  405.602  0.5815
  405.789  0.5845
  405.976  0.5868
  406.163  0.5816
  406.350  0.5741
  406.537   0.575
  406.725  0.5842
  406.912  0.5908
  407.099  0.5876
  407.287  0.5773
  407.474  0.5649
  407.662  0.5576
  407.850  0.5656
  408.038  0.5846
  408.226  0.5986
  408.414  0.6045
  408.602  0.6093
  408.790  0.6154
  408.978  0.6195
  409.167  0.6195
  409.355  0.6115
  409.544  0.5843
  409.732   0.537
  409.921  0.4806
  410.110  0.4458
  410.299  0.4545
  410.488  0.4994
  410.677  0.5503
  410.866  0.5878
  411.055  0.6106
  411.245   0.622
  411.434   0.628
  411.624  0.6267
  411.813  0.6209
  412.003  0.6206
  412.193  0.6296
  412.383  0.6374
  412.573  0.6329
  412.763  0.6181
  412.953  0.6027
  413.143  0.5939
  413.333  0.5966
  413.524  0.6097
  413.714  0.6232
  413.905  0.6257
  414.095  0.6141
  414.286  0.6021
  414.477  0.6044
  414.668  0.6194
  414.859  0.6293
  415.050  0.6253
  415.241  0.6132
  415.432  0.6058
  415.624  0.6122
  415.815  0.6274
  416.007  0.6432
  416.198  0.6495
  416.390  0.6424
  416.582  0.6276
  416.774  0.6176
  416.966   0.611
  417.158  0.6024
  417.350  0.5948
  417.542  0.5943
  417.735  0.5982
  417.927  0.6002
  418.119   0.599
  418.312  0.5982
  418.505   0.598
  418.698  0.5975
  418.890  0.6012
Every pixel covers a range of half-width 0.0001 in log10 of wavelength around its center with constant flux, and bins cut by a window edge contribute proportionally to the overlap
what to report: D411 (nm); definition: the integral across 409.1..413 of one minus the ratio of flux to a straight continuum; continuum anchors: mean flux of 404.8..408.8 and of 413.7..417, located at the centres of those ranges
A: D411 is 0.14 nm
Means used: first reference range 0.585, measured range 0.581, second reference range 0.622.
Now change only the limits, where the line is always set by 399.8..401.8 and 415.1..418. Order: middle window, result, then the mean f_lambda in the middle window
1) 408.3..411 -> 0.181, 0.56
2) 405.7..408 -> 0.060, 0.578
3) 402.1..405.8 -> -0.086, 0.6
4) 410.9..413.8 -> -0.054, 0.618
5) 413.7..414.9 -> -0.010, 0.616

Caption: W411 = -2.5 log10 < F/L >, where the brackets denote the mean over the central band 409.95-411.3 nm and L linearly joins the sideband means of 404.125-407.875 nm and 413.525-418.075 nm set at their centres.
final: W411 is 0.12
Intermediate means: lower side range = 0.581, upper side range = 0.616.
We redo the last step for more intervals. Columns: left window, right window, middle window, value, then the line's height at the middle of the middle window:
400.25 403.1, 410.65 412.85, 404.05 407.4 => 0.03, 0.603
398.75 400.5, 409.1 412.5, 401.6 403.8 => -0.06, 0.575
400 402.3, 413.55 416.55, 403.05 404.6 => -0.02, 0.594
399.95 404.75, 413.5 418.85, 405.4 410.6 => 0.06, 0.603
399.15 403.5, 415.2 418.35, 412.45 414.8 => -0.01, 0.609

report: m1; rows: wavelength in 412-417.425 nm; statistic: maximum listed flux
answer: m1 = 0.6495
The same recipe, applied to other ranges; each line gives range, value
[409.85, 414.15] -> 0.6374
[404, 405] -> 0.629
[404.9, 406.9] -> 0.5949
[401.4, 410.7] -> 0.6477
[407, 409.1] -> 0.6195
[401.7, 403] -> 0.6219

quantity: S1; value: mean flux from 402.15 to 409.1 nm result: 0.594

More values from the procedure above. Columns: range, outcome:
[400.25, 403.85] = 0.596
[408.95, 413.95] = 0.588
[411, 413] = 0.623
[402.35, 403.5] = 0.599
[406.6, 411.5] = 0.572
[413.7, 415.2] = 0.617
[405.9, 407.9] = 0.577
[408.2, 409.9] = 0.595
